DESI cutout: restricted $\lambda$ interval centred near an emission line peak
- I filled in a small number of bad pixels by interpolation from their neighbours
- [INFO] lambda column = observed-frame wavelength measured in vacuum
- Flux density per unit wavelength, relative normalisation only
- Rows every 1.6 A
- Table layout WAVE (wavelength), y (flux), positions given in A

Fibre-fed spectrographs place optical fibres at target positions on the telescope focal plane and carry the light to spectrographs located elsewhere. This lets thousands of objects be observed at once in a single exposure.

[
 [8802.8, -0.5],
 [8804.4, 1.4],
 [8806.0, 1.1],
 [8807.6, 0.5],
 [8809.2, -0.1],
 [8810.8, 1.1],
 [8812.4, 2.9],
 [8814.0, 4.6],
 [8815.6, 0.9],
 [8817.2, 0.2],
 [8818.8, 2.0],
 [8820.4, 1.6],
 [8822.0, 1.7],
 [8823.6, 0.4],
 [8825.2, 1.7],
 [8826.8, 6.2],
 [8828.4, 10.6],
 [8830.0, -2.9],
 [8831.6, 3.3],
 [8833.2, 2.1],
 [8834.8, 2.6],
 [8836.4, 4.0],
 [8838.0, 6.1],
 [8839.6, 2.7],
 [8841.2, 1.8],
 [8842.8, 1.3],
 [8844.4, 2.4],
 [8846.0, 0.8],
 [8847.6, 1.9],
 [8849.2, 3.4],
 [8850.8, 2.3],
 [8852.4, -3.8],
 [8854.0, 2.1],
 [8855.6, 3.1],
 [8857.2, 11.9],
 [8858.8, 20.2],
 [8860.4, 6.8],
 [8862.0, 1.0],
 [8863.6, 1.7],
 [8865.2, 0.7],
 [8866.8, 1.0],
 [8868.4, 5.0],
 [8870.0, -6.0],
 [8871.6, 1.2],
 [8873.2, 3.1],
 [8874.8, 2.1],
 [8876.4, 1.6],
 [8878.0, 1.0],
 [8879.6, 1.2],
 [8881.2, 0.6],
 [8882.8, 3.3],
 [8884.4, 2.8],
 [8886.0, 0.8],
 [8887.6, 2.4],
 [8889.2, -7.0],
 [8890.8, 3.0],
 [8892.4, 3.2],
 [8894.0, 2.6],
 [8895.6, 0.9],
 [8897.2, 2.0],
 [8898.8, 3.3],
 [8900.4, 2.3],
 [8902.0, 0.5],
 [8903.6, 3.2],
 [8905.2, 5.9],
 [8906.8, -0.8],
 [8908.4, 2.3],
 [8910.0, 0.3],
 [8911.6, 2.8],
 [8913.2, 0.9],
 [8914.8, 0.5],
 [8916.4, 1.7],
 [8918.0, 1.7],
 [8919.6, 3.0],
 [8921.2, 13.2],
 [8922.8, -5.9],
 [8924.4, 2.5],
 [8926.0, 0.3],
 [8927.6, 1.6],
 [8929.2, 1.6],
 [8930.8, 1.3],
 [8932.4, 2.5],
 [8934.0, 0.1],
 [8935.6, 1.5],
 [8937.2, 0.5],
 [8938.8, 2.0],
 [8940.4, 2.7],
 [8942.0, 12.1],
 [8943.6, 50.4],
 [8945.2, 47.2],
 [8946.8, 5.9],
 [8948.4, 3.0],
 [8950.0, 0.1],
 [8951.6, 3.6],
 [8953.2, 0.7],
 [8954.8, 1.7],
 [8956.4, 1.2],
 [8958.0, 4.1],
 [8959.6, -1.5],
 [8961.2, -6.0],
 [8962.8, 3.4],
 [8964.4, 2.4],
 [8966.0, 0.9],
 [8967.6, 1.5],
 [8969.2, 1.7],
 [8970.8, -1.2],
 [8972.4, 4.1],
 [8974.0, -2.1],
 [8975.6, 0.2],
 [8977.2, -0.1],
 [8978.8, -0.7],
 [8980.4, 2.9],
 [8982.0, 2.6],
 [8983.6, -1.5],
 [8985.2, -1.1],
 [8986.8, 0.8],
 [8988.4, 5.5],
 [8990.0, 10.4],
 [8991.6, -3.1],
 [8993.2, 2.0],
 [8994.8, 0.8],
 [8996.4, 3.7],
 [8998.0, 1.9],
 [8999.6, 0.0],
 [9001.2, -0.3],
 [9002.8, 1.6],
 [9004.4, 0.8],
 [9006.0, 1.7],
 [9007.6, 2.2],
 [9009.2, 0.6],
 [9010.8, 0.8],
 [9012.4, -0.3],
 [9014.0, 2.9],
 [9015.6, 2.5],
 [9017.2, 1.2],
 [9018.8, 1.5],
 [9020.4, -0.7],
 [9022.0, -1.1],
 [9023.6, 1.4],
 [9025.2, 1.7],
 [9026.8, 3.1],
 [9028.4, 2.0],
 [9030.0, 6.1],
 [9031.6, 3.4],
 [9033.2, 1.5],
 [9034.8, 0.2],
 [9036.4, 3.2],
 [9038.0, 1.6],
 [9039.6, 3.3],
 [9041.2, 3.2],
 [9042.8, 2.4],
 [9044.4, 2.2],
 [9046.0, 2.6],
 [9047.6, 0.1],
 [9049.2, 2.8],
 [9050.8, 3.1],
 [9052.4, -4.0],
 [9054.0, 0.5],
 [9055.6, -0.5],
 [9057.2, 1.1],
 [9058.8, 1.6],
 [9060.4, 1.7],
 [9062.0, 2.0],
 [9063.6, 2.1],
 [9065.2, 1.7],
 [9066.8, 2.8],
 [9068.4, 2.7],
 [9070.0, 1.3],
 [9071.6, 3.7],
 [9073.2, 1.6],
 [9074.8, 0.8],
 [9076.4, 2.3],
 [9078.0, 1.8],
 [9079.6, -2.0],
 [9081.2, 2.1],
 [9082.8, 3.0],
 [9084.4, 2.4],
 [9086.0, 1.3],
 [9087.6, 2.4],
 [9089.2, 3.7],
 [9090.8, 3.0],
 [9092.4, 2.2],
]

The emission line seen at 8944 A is [O III]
